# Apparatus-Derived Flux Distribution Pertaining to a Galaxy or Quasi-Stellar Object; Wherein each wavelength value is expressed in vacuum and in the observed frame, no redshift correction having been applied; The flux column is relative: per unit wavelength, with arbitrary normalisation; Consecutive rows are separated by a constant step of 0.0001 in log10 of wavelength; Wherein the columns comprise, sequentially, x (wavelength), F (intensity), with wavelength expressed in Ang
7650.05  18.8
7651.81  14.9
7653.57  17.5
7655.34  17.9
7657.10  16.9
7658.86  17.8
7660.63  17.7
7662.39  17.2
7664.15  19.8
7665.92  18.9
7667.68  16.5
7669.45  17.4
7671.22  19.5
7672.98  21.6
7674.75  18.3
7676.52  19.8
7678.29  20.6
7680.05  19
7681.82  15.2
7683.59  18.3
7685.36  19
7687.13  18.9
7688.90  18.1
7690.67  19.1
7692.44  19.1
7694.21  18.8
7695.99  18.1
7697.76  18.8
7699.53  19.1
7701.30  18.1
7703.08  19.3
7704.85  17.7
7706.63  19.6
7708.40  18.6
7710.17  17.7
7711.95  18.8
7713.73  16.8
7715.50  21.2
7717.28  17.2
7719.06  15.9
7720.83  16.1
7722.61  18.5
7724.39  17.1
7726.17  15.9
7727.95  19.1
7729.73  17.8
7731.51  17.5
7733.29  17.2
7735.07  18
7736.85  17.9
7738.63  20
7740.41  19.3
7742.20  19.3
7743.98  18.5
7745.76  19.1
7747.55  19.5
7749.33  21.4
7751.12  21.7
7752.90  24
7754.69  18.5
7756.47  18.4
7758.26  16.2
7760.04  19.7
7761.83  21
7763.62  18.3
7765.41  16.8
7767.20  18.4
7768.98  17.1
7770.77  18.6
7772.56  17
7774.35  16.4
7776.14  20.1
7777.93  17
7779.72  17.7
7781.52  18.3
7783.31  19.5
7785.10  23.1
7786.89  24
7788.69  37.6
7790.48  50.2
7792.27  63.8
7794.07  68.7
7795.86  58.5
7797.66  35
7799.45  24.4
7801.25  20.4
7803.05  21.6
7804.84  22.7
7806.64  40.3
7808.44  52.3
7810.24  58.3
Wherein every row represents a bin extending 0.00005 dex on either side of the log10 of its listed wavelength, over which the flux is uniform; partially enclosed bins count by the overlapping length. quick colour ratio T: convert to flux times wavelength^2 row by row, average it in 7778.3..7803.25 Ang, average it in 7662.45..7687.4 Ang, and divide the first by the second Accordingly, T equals 1.90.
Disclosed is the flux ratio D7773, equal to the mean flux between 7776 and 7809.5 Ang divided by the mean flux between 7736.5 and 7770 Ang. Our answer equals 1.76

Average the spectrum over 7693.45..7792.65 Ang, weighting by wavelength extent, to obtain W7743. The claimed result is 20.2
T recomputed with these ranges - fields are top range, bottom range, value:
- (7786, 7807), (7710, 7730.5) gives 2.24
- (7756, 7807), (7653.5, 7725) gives 1.50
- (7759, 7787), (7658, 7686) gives 1.04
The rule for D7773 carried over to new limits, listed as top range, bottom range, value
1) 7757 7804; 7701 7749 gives 1.47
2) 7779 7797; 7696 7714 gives 2.07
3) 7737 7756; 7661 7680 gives 1.06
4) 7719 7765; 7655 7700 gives 1.01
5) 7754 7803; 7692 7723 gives 1.45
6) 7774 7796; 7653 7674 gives 1.81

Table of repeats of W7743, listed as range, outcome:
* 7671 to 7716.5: 18.8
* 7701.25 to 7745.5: 18.1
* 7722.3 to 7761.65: 18.9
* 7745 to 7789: 19.7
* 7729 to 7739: 18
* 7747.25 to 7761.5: 20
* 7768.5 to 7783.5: 17.9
